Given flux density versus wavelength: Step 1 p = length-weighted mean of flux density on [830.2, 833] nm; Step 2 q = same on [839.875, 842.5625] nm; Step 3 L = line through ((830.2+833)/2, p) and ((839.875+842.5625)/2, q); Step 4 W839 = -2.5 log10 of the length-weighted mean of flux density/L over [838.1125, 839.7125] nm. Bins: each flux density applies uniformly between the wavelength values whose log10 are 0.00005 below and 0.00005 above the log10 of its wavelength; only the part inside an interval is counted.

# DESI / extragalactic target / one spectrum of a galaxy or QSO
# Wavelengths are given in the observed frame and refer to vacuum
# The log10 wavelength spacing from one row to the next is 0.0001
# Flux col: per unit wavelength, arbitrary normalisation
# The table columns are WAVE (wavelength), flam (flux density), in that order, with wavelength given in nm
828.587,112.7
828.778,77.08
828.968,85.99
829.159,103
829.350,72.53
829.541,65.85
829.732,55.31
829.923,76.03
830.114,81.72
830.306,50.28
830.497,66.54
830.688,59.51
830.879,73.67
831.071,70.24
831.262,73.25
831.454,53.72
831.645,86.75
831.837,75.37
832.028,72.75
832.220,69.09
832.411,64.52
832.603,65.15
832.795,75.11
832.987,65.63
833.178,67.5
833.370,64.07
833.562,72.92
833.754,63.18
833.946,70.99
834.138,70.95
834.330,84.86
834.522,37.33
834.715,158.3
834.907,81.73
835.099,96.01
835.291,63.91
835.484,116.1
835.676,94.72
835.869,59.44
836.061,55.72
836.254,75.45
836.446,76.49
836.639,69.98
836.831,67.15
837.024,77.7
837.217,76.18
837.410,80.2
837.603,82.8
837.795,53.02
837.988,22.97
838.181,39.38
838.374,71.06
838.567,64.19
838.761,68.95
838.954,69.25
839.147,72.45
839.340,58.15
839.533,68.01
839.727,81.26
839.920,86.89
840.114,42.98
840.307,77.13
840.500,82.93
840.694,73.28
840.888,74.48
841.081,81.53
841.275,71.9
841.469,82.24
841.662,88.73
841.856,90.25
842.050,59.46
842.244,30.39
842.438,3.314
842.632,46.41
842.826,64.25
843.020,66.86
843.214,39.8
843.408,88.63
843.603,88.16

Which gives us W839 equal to 0.03 mag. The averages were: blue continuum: 68.2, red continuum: 66.9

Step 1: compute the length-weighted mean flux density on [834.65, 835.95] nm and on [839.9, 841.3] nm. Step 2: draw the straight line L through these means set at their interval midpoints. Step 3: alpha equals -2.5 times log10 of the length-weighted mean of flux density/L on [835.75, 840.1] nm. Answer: 0.25 mag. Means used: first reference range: 94.7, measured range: 66.8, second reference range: 73.3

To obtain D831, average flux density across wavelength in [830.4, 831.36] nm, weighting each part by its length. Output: 68.6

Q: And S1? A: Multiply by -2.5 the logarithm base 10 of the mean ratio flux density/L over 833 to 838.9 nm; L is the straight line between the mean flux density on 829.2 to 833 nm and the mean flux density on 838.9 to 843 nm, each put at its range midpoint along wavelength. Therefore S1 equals -0.07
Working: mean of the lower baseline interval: 69.2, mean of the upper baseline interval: 66.9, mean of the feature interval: 72.6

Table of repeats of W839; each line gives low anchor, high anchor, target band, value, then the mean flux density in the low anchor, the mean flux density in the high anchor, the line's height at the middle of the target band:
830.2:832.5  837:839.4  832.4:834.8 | -0.11 mag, 68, 64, 66.7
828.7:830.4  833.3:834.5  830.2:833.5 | 0.06 mag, 74.2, 69.2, 71.6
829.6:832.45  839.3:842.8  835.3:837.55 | -0.14 mag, 68.6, 66.7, 67.6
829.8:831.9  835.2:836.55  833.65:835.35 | -0.08 mag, 69.4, 77.4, 75.2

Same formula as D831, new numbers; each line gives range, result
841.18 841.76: 81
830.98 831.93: 71.8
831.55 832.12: 78.3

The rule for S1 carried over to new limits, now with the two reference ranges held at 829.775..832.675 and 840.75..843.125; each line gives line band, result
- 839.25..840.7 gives -0.11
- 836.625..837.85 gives -0.12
